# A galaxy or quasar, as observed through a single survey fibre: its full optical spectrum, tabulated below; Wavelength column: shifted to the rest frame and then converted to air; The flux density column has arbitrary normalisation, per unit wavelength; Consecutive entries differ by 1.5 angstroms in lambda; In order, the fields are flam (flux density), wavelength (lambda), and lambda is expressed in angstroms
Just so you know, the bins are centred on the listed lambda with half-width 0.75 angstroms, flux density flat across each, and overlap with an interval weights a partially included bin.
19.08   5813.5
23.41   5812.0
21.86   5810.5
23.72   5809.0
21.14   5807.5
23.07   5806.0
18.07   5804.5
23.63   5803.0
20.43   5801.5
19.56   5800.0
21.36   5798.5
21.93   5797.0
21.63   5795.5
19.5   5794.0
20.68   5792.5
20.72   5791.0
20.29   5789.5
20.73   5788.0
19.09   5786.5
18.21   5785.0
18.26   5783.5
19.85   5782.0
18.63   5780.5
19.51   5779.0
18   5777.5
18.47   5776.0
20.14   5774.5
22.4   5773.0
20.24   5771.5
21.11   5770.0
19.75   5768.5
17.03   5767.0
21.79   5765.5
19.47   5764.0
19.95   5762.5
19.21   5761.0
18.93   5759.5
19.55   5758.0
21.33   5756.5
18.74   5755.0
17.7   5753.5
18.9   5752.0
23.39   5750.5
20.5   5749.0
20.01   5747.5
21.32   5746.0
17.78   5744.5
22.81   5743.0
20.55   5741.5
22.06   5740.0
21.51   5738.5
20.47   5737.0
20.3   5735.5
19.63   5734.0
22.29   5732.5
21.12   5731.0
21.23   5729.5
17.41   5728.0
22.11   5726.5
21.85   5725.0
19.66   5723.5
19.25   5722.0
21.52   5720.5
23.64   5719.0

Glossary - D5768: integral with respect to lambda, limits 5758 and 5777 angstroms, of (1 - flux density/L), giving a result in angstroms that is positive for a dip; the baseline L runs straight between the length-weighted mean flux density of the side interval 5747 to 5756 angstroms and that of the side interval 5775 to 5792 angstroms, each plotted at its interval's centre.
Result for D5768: -0.2 angstroms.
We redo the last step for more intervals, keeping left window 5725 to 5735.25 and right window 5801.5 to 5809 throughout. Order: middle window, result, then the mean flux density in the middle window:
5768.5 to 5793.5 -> 1.8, 19.8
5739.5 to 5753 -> 0.1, 20.7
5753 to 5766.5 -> 0.9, 19.6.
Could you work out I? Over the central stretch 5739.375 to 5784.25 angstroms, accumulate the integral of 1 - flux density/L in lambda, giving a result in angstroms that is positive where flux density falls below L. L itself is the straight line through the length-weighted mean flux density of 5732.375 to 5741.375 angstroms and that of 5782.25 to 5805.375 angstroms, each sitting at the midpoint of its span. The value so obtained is 1.6 angstroms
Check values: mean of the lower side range 20.9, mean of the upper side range 20.3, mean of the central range 19.9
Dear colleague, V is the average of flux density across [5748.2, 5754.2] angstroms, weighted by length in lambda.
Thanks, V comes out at 20.1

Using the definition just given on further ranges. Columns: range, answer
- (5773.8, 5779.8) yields 19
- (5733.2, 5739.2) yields 20.5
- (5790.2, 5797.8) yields 20.9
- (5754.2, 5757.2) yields 20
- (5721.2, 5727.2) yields 20.7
